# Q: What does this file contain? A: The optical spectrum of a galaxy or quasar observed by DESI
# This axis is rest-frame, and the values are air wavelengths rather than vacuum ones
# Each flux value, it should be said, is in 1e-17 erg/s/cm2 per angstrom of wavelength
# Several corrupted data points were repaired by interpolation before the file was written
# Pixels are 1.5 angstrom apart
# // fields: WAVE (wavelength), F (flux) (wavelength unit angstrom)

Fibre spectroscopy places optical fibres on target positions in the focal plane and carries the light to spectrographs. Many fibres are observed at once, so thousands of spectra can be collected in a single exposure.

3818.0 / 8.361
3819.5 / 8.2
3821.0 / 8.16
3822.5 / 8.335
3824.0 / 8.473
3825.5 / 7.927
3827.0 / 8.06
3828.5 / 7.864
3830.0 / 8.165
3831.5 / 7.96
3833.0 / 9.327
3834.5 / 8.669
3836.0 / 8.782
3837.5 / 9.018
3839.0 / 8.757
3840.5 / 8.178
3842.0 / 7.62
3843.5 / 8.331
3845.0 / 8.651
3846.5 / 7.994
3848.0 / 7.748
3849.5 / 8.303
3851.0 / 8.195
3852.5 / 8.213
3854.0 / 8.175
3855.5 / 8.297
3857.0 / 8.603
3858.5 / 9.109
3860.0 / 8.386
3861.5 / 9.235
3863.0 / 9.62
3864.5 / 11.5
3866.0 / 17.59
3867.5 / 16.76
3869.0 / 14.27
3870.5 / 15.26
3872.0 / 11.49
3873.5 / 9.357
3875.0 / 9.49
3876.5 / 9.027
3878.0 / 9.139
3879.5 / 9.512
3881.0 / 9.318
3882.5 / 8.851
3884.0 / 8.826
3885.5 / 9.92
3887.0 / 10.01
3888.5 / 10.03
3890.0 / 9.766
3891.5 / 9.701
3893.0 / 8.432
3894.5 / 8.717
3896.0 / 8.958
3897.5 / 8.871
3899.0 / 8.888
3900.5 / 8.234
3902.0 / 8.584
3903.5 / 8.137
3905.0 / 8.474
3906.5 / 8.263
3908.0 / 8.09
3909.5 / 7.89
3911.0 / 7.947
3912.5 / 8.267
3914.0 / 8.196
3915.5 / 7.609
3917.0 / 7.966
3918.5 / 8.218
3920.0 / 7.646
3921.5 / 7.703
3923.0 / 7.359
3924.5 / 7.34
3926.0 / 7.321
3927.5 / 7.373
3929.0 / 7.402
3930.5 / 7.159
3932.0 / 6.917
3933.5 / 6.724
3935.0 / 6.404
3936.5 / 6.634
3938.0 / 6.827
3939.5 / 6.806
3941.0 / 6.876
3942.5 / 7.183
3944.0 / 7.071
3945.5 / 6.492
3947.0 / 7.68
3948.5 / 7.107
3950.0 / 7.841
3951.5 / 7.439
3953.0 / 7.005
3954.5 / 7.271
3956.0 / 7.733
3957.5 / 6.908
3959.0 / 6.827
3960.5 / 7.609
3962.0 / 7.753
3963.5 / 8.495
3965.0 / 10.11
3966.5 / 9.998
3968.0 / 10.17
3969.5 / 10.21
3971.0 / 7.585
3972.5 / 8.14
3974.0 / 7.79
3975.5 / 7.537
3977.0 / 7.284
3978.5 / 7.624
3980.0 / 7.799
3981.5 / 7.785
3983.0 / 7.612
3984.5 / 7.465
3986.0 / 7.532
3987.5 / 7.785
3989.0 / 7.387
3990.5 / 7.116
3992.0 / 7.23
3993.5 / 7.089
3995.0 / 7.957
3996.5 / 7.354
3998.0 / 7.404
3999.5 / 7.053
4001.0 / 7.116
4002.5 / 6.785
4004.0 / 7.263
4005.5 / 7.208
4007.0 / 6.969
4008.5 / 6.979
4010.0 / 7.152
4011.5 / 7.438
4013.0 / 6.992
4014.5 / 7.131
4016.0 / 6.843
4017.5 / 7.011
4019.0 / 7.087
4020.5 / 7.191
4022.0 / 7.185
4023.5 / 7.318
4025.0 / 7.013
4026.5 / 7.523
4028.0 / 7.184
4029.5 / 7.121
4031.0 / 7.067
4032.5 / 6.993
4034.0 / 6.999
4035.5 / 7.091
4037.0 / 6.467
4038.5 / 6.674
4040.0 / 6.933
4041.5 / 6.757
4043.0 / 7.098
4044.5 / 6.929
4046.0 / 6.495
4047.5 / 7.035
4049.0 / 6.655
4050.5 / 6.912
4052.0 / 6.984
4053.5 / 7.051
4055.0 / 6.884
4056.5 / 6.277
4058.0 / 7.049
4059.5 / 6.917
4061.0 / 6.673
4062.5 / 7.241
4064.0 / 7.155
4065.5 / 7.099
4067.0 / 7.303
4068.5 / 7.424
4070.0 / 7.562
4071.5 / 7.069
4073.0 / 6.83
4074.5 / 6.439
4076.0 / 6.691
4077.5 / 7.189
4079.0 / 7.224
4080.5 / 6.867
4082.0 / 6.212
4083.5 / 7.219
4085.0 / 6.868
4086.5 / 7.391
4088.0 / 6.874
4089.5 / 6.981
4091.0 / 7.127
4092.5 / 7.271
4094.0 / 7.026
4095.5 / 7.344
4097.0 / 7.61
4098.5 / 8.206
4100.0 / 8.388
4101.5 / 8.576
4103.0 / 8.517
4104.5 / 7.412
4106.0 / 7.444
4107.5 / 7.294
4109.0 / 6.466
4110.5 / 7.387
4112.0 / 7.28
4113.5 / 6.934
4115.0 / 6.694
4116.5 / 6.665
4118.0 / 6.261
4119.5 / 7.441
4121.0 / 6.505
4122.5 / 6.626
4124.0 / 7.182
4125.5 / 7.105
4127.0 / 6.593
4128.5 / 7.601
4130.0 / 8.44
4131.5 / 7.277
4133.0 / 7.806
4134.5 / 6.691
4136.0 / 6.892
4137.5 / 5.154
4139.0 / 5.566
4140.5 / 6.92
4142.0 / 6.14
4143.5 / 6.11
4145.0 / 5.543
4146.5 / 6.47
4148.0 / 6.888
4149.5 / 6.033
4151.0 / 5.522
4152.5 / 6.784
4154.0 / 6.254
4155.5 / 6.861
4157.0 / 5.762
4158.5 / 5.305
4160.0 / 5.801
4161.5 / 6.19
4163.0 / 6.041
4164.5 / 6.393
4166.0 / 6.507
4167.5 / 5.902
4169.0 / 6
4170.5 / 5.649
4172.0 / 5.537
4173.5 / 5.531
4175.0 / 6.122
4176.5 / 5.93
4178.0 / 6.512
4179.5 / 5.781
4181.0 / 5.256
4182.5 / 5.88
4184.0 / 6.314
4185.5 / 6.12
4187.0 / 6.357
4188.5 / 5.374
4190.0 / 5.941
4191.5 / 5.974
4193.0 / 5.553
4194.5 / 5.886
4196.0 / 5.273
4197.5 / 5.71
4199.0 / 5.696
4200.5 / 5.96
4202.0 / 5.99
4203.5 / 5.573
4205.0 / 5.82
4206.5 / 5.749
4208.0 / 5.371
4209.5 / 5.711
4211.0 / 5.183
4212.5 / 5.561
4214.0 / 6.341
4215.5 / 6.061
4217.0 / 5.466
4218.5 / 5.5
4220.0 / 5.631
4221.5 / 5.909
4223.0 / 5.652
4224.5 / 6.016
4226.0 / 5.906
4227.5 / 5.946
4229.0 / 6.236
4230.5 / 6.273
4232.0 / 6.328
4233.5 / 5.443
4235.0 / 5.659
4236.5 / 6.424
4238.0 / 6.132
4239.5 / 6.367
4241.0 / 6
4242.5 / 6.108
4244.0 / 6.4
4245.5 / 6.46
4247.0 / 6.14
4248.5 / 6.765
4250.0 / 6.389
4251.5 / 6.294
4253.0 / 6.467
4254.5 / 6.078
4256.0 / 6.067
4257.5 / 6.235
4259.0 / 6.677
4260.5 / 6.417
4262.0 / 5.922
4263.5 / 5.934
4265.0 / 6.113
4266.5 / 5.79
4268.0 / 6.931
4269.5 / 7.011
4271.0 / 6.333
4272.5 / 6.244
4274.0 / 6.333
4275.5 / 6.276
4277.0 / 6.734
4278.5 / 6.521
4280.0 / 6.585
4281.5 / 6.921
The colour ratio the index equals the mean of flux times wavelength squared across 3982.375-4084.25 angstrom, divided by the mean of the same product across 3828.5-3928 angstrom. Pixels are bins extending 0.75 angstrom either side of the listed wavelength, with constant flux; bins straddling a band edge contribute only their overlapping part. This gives 0.8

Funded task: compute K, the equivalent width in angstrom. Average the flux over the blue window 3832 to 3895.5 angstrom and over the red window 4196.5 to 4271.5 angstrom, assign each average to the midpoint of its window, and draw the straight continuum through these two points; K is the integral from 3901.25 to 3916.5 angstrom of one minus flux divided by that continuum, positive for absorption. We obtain 1.8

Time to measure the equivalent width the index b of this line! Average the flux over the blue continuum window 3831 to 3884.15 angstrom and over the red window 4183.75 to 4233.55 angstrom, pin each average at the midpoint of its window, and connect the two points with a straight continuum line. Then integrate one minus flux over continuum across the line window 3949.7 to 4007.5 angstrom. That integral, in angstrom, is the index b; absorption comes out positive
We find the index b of 4.3 angstrom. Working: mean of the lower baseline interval 9.67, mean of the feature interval 7.73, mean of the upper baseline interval 5.82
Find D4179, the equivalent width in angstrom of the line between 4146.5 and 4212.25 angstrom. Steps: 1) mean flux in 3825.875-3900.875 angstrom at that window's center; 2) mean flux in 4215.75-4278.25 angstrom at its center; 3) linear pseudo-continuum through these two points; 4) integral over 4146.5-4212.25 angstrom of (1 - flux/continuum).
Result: 8.2 angstrom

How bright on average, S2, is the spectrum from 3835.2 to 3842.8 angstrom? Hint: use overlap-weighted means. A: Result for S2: 8.47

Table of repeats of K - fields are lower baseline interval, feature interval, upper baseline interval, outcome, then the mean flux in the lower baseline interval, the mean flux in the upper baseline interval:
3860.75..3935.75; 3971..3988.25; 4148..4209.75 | 1.2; 9.16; 5.91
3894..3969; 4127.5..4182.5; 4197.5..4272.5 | 2.2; 7.77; 6.05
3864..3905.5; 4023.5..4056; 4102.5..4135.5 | 5.0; 10.3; 7.15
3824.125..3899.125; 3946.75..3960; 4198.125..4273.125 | 2.0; 9.45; 6.05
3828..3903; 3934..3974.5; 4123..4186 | 3.8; 9.47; 6.3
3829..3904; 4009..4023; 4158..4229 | 1.2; 9.48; 5.83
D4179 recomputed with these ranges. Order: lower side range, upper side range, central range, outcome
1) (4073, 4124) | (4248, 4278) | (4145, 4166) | 2.2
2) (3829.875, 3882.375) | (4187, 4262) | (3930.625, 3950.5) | 4.2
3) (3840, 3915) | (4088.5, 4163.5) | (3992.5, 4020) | 3.1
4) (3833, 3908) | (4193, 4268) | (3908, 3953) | 7.8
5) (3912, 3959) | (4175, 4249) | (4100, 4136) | -4.9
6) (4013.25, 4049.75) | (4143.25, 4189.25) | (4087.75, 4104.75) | -2.9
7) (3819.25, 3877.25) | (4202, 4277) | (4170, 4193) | 2.4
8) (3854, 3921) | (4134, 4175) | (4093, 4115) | -2.6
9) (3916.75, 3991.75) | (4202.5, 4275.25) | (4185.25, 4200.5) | 1.3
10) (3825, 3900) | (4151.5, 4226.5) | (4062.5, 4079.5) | 0.2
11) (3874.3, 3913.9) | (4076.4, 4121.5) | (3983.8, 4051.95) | 6.7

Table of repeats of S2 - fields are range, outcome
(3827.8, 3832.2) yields 8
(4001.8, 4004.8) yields 7.03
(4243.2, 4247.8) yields 6.34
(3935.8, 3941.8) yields 6.79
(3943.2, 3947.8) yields 7.08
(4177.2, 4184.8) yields 5.95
